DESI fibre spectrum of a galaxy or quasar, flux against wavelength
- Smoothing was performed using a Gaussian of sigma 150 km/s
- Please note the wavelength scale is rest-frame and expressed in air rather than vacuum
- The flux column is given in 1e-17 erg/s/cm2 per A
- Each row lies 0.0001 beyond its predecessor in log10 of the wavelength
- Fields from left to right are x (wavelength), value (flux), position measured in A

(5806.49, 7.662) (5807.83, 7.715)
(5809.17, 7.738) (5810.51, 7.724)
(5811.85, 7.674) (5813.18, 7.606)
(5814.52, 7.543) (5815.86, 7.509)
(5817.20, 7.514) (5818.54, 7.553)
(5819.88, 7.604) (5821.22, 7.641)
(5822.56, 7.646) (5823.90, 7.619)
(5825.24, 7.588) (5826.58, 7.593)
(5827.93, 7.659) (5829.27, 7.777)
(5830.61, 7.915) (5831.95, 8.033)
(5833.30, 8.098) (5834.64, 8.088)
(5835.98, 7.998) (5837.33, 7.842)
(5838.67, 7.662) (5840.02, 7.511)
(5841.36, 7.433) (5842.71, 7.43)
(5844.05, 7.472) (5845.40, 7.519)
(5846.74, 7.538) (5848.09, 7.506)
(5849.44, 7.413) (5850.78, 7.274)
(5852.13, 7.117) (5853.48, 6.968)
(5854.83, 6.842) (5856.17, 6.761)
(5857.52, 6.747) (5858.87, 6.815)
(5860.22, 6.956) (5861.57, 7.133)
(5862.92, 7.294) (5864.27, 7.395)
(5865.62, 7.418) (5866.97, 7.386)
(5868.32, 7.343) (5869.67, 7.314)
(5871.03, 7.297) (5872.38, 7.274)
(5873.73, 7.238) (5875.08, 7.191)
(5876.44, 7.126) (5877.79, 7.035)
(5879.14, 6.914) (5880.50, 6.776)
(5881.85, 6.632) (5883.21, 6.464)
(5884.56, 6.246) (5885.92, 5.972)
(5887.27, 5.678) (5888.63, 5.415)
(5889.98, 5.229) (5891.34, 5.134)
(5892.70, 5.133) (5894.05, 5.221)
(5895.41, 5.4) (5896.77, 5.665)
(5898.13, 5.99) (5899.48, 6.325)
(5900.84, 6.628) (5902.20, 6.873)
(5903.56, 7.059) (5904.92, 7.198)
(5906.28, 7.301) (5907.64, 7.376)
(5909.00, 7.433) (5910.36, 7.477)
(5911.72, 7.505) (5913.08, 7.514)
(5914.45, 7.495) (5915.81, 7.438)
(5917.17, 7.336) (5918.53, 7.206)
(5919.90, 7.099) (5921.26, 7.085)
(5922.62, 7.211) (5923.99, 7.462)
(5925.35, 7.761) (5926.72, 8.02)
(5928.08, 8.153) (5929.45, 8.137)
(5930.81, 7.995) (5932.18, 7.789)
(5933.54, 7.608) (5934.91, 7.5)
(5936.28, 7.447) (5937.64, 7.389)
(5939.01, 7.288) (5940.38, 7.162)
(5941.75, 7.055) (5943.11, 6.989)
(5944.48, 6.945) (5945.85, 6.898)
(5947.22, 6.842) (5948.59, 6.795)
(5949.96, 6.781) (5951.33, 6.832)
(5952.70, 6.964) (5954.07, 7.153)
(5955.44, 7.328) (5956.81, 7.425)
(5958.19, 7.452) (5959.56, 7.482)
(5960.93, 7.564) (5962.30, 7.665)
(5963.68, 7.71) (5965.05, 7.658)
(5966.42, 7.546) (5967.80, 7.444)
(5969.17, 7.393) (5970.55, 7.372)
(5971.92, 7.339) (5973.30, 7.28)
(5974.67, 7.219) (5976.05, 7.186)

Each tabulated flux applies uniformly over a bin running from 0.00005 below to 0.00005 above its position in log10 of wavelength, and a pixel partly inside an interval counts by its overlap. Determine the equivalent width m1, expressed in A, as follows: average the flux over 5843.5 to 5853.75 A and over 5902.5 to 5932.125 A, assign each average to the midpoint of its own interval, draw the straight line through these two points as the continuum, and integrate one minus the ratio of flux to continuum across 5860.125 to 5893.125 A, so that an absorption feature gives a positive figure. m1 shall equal 3.2 A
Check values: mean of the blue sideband 7.36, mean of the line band 6.68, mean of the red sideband 7.49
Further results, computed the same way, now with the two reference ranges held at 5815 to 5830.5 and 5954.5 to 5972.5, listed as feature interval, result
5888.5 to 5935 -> 3.5 A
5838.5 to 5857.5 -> 0.8 A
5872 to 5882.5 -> 0.8 A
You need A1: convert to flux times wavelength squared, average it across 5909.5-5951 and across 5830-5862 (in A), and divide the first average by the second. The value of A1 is 1.0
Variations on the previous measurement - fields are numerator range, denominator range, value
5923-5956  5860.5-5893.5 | 1.13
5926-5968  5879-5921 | 1.14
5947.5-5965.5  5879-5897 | 1.28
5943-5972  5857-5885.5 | 1.06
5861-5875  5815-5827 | 0.98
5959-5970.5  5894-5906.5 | 1.21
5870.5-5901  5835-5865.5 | 0.86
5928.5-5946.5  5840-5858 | 1.05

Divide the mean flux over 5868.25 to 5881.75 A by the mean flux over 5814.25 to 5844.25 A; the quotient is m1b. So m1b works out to 0.93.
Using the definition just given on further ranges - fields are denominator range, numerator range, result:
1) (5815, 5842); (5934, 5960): 0.93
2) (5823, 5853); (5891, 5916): 0.87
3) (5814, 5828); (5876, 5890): 0.84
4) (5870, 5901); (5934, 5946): 1.15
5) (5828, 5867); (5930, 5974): 0.98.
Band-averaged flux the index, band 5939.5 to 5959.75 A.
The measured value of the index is 7.07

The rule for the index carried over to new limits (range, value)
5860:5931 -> 6.91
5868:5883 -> 7.07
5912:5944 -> 7.48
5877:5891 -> 6.22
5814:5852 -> 7.63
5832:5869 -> 7.38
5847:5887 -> 7.02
